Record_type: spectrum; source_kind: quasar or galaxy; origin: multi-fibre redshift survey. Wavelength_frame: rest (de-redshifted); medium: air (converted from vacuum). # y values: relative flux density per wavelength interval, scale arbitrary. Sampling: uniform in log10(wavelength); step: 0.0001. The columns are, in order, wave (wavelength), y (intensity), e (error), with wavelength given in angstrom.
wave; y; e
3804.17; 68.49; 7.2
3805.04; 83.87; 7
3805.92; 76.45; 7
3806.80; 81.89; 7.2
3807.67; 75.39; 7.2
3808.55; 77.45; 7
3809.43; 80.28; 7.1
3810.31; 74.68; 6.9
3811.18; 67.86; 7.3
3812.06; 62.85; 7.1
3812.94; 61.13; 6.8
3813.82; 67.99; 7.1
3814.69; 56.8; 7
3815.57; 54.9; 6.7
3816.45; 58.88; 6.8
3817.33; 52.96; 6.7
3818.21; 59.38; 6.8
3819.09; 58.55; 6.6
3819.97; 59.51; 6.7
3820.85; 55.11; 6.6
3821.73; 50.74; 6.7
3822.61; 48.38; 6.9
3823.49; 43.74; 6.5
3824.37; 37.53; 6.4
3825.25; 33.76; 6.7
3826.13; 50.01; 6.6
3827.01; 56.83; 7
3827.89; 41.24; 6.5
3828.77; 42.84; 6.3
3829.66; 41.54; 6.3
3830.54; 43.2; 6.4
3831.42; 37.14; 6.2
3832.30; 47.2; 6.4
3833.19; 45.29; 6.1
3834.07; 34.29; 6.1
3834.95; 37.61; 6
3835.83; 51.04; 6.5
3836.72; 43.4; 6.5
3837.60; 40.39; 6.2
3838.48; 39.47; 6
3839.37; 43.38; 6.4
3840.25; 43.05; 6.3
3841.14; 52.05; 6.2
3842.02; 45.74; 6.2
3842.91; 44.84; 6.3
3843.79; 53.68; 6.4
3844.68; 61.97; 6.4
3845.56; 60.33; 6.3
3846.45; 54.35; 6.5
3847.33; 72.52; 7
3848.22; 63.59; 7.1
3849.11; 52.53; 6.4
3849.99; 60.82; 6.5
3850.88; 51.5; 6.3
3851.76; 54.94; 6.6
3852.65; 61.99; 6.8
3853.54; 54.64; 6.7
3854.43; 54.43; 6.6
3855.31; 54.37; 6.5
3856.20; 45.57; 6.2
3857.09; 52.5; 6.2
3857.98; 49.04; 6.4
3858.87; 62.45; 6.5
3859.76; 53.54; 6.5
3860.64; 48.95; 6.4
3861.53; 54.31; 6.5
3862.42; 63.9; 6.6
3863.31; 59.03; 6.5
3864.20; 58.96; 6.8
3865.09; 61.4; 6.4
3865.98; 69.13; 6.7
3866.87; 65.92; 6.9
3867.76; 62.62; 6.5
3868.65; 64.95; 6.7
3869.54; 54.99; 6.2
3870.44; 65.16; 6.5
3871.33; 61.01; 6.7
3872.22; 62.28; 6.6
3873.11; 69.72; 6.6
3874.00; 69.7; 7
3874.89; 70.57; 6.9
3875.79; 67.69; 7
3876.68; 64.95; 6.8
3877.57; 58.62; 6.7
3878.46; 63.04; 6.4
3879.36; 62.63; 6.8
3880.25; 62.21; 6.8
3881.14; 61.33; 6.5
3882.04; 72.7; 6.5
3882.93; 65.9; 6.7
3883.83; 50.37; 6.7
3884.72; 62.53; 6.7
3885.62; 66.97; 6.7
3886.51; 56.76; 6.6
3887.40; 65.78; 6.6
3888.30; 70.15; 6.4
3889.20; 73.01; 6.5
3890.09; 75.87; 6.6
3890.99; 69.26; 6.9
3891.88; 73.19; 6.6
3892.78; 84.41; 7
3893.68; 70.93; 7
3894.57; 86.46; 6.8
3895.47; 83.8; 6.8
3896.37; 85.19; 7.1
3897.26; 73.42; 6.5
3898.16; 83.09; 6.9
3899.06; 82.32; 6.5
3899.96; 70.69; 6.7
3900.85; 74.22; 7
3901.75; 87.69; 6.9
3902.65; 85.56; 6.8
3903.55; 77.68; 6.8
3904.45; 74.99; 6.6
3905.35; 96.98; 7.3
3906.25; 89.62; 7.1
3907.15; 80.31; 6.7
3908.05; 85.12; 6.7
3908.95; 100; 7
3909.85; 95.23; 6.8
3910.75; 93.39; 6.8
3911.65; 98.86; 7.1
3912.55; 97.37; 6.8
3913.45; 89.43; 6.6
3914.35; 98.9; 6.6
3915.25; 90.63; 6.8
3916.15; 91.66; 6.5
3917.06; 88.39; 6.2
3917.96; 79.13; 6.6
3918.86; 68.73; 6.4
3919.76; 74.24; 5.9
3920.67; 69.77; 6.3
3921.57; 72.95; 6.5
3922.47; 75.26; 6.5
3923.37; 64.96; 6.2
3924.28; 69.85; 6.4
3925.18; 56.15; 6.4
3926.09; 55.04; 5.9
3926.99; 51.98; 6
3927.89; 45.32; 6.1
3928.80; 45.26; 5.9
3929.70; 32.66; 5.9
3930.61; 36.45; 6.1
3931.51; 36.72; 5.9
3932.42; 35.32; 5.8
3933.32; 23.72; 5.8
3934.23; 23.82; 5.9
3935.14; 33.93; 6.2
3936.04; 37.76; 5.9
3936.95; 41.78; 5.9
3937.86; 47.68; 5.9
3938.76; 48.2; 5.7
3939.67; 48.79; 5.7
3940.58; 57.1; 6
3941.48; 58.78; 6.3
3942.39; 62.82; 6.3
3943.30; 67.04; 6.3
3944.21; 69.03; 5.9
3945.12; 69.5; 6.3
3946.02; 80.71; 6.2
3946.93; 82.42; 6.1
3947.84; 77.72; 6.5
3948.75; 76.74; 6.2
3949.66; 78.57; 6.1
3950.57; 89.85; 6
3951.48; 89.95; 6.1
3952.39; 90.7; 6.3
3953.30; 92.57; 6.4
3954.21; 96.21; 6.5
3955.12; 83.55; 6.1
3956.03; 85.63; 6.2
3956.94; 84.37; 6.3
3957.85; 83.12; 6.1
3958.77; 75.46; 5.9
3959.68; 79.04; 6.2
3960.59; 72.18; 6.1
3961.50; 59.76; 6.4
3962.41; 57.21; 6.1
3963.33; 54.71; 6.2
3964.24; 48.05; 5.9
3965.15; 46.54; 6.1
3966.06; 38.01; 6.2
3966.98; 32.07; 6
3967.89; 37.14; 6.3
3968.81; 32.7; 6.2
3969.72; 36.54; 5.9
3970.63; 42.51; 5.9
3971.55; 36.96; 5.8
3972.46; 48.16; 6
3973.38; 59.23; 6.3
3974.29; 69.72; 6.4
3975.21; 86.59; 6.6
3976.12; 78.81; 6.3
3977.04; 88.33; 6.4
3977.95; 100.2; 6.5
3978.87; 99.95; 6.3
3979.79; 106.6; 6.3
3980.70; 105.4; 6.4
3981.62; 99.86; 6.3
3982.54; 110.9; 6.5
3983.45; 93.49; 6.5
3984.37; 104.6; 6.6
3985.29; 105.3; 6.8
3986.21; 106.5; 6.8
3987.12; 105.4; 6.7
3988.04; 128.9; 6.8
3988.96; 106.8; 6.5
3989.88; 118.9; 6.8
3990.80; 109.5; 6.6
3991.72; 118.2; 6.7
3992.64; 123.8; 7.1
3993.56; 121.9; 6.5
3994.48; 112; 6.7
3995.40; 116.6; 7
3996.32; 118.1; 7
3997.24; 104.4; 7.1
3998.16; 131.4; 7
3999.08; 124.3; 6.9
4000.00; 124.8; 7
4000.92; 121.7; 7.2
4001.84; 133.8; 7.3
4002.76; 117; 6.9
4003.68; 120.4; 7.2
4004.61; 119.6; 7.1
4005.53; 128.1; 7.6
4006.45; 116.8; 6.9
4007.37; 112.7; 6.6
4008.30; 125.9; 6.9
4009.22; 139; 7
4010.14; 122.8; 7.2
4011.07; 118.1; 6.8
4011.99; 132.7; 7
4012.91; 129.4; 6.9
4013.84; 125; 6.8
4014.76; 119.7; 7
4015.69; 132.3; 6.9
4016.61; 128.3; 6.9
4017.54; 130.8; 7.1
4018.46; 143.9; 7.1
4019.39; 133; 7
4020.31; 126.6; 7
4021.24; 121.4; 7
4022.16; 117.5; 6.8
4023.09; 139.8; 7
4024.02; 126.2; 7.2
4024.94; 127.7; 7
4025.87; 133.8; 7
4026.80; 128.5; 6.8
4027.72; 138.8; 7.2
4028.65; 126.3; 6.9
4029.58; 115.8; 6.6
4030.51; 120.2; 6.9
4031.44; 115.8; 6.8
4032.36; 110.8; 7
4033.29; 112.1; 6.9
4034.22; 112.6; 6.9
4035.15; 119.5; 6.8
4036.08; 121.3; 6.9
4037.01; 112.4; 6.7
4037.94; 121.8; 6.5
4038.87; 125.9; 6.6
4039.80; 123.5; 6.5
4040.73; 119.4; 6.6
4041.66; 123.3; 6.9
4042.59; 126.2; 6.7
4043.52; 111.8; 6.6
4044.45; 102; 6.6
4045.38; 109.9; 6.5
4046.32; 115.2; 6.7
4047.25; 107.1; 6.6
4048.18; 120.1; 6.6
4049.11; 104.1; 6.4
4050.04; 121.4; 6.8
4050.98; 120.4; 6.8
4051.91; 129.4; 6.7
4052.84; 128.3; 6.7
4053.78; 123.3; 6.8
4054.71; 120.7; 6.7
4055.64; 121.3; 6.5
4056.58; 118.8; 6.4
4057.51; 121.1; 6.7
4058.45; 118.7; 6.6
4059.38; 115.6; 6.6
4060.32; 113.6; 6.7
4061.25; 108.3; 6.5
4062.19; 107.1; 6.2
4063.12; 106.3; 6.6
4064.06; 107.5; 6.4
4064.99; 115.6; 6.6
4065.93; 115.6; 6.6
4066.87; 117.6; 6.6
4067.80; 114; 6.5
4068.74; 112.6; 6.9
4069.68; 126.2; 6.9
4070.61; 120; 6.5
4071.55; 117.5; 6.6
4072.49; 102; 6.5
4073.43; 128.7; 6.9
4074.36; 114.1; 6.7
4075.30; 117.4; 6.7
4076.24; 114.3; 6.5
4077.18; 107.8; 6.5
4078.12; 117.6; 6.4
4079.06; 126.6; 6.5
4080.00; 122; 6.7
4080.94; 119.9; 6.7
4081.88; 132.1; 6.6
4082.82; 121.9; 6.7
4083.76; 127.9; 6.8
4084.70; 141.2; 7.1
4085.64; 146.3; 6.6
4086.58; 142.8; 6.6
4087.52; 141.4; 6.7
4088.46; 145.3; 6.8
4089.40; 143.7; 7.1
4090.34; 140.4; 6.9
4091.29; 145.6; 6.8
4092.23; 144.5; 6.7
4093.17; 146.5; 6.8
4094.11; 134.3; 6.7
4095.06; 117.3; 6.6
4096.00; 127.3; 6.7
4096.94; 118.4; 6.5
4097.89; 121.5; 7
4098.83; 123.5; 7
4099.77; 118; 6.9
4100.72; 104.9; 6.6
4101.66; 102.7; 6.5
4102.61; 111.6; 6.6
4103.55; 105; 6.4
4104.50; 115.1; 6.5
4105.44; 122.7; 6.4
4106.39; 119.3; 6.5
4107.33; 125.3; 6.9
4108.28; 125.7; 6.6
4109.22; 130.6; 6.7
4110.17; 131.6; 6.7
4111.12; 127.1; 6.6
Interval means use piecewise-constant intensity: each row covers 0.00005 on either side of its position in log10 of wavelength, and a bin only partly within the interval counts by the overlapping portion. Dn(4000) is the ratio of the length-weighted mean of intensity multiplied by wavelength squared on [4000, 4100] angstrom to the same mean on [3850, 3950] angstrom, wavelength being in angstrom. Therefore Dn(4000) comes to 2.00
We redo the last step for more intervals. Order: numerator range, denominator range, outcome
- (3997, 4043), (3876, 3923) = 1.70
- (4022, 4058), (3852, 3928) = 1.84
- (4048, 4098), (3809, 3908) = 2.25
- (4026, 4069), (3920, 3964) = 1.96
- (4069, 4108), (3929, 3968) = 2.19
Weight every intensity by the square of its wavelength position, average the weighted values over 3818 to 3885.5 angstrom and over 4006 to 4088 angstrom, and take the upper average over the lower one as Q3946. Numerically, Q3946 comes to 2.45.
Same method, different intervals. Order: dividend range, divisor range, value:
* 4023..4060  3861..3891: 2.04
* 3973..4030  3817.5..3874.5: 2.38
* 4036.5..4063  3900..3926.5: 1.53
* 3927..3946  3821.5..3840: 1.15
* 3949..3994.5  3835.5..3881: 1.52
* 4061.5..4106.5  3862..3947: 1.98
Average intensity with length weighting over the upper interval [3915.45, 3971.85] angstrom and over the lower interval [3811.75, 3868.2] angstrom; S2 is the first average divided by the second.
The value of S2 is 1.2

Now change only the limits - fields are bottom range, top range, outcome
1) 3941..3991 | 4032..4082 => 1.50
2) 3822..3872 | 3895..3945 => 1.32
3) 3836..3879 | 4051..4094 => 2.17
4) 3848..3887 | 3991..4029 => 2.08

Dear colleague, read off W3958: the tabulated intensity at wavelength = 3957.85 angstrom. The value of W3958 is 83.12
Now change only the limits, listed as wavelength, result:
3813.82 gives 67.99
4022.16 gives 117.5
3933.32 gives 23.72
